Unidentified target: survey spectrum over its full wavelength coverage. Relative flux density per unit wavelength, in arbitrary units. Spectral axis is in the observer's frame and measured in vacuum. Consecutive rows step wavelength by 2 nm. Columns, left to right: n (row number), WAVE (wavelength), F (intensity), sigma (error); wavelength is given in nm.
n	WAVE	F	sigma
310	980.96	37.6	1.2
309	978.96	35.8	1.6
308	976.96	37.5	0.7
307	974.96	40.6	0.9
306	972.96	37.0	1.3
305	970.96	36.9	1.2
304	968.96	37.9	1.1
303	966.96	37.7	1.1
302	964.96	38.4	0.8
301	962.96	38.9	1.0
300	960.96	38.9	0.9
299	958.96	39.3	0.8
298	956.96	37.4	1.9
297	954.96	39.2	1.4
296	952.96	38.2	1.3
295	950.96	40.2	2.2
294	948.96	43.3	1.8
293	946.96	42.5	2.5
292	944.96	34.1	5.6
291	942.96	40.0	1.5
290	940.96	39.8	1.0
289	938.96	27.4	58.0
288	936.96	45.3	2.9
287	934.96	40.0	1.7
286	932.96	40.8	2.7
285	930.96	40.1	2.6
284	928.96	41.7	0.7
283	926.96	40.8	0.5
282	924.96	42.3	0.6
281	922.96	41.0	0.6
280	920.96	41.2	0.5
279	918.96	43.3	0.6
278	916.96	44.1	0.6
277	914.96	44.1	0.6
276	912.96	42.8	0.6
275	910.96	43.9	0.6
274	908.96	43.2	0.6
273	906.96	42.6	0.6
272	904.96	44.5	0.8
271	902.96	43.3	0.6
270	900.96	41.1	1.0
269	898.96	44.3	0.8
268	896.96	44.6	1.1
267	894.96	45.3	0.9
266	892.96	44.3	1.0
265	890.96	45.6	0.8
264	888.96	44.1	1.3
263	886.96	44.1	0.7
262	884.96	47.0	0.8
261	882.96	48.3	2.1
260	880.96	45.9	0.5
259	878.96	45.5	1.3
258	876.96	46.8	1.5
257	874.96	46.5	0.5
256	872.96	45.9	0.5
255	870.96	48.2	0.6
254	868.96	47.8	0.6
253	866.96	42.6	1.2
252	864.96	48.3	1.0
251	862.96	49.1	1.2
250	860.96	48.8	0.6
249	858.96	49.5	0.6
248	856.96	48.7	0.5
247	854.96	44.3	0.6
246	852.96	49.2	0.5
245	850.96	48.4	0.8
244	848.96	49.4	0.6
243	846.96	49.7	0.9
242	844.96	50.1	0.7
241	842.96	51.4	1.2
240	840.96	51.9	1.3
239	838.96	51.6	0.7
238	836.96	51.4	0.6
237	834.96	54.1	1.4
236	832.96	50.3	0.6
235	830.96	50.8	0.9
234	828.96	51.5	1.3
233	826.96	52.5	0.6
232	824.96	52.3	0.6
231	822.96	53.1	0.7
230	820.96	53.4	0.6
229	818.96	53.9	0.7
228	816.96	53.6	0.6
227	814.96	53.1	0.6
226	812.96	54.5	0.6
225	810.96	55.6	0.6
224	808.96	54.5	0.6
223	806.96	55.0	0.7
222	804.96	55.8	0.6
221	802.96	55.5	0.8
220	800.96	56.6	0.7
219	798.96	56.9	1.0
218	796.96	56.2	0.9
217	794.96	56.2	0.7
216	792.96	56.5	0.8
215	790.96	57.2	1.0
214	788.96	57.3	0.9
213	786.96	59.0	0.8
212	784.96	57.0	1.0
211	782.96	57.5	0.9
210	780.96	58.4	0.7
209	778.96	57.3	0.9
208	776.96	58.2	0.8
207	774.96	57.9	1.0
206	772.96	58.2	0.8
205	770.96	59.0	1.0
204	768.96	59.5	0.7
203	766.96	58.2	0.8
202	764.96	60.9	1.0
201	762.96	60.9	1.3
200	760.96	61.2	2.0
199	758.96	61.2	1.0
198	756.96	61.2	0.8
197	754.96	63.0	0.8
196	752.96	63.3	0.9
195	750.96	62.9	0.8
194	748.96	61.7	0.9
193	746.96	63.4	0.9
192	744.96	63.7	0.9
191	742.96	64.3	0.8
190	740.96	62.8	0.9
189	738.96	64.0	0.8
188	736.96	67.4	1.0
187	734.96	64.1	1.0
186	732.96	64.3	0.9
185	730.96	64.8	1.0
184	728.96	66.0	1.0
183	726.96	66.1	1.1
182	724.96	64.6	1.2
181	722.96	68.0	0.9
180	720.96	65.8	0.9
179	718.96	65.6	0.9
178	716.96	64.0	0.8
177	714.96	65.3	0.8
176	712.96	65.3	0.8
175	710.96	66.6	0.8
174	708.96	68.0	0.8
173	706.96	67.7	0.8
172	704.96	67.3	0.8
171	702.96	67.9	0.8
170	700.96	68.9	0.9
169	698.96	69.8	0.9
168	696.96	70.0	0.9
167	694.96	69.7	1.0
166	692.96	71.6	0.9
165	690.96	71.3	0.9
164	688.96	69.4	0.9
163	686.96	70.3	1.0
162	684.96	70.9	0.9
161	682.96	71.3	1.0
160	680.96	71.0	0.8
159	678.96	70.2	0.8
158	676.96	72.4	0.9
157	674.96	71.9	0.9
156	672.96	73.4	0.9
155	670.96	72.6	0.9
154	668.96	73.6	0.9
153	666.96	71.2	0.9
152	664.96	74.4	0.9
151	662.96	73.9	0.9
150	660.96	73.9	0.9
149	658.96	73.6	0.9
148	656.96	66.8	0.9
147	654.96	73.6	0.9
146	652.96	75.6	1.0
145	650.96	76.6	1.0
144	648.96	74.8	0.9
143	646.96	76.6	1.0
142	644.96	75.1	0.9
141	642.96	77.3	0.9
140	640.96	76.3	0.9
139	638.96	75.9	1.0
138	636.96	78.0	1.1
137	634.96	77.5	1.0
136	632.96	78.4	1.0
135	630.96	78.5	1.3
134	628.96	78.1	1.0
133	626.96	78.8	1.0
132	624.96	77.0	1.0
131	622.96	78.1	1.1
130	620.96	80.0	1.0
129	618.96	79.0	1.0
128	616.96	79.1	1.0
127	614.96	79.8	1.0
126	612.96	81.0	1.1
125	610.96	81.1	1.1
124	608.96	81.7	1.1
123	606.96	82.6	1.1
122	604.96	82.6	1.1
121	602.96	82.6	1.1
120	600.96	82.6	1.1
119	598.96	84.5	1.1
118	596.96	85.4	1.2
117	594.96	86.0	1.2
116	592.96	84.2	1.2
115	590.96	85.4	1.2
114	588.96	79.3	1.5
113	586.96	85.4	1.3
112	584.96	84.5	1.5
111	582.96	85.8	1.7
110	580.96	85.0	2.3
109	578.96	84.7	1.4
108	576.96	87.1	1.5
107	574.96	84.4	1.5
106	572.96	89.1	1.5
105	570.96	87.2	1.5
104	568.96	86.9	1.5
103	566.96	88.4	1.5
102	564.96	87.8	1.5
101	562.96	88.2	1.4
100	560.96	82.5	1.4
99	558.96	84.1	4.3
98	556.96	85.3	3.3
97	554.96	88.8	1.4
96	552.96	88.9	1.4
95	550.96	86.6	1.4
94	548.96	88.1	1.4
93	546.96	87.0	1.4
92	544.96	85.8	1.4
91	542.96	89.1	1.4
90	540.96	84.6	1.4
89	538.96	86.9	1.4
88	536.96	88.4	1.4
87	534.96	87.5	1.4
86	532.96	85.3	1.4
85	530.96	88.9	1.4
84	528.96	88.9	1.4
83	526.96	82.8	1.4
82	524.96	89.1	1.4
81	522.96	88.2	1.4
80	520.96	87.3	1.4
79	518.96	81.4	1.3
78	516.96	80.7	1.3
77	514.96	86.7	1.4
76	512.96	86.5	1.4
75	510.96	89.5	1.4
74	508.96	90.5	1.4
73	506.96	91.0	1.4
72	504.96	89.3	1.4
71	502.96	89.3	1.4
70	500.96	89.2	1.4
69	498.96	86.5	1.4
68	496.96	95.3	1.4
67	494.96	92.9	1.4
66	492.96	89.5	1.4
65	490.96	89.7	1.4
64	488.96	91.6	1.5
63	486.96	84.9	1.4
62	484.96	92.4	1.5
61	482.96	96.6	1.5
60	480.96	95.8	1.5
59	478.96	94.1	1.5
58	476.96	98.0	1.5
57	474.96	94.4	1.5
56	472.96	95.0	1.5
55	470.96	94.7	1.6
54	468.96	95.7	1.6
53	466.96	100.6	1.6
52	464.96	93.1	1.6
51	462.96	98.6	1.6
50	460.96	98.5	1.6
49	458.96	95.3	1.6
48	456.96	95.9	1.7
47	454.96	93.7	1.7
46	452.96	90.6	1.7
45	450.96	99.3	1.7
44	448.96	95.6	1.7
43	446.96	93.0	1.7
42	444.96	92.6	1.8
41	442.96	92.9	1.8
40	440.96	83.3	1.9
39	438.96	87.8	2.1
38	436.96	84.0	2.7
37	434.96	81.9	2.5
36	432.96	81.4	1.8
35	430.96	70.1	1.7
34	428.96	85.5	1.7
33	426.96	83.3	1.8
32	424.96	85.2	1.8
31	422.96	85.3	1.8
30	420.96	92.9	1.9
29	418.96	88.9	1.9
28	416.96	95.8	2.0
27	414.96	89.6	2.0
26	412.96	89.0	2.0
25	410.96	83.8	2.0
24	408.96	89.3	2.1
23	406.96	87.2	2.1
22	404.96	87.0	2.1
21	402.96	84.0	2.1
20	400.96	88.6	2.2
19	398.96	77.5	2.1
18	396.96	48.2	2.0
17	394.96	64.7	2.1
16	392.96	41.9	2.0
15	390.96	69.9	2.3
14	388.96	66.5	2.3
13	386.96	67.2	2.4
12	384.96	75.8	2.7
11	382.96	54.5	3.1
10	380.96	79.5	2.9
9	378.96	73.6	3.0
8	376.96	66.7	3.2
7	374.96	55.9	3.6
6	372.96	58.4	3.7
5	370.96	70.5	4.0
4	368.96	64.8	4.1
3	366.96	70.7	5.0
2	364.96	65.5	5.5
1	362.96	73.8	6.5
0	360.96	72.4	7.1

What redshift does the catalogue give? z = 0.000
